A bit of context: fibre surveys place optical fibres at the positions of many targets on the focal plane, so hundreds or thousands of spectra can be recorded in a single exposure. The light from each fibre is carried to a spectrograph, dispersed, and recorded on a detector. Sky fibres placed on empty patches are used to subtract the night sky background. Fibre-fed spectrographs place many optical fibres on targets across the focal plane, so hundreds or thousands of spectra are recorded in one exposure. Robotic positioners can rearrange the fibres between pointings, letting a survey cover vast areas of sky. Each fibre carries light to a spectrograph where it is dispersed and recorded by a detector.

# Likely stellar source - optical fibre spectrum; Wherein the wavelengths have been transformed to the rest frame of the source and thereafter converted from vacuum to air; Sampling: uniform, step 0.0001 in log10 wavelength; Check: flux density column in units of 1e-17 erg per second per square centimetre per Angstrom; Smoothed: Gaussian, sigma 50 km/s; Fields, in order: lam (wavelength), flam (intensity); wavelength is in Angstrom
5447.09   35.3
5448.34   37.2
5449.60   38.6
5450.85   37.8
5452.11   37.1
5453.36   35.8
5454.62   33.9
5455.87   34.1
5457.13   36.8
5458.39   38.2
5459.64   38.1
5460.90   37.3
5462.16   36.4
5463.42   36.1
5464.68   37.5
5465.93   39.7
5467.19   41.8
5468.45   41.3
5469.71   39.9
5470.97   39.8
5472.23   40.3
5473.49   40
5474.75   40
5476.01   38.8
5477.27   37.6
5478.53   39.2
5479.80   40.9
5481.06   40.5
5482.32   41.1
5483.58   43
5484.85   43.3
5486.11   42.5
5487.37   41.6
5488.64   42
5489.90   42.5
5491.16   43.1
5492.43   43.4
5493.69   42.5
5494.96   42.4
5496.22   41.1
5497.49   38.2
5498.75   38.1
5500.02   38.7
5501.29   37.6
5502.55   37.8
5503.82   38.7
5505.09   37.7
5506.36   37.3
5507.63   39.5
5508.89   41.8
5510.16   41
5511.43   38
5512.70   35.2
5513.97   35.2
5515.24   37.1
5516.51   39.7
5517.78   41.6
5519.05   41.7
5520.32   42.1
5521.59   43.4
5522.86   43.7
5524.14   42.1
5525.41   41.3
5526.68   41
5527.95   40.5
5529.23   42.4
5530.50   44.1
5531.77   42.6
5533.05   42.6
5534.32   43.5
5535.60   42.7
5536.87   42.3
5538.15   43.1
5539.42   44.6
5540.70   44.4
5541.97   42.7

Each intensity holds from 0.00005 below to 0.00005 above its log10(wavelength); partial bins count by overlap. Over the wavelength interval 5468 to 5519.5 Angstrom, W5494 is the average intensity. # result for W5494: 40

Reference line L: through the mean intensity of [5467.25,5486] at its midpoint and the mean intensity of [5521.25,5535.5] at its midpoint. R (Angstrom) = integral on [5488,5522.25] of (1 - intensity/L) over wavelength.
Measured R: 1.4 Angstrom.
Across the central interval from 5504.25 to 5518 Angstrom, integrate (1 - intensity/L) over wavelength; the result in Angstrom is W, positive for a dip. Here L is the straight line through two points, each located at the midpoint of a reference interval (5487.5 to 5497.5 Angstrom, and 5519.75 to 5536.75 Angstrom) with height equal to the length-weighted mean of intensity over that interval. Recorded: 1.2 Angstrom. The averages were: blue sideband 42.1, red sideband 42.5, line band 38.5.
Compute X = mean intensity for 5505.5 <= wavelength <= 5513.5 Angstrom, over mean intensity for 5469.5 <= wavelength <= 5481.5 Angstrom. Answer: 1.0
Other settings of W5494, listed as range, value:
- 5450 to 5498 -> 39.6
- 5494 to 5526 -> 39.7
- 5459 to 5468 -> 38.2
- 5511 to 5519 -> 38.1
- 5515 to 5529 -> 41.4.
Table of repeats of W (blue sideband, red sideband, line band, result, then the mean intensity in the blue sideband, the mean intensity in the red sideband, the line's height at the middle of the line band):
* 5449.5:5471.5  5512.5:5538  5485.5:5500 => -0.7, 37.8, 41.4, 39.6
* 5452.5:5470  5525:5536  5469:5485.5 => -0.7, 37.6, 42.3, 38.7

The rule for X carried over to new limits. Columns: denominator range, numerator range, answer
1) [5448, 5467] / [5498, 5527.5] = 1.07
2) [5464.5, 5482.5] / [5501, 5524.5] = 0.99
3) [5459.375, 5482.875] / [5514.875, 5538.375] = 1.07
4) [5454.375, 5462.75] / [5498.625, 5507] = 1.04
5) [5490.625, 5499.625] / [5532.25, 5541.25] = 1.05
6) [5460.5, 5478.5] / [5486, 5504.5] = 1.04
